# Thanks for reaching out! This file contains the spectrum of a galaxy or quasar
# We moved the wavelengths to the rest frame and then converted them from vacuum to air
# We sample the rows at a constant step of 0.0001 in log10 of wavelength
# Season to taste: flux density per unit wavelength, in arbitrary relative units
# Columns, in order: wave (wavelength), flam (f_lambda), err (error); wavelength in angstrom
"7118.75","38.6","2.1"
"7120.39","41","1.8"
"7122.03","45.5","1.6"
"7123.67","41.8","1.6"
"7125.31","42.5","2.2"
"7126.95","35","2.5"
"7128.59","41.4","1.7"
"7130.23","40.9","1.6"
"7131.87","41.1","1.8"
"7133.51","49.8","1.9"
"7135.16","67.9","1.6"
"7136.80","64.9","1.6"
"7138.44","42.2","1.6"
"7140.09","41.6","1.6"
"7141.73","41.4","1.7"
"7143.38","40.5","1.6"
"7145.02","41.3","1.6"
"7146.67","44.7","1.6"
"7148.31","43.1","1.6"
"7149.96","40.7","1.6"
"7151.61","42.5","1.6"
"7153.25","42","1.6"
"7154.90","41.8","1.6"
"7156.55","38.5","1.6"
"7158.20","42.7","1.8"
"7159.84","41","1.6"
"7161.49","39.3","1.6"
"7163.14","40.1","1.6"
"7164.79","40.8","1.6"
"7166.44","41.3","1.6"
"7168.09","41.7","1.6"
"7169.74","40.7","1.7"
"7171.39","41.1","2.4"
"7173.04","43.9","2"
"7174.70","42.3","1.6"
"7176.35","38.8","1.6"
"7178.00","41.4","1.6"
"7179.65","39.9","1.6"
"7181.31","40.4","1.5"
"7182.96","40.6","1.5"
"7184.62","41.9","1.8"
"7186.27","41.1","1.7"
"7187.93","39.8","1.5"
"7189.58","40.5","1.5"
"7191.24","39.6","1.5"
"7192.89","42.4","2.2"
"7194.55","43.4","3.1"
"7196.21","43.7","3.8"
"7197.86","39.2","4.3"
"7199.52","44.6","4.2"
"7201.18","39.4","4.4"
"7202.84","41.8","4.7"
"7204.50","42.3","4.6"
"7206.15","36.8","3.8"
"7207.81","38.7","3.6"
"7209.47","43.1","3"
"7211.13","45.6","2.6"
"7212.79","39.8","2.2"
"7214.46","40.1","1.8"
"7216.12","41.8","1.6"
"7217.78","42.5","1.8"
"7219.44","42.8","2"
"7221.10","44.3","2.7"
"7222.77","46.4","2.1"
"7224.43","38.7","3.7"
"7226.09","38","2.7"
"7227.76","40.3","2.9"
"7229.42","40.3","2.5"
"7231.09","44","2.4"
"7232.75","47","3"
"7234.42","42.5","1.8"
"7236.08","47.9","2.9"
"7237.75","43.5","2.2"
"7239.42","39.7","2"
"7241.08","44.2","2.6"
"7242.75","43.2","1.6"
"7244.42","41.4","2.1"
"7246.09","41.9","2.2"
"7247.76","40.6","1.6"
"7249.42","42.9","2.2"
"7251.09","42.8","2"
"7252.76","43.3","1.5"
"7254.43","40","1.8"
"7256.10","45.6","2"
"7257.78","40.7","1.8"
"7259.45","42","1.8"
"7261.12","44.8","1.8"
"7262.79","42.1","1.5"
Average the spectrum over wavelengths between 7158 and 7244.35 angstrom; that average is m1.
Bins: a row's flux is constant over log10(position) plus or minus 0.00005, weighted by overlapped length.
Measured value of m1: 41.7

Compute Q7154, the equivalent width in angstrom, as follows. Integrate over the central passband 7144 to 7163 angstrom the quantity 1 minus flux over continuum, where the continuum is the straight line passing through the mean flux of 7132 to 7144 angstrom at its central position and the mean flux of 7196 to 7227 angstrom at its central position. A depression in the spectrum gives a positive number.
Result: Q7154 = 2.47 angstrom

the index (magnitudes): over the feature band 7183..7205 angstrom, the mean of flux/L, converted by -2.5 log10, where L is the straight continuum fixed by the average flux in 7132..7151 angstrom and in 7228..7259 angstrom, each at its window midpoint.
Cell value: 0.08 mag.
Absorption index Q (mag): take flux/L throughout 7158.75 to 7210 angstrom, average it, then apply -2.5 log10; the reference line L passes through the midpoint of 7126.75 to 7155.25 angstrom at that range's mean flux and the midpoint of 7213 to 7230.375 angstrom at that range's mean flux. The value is 0.05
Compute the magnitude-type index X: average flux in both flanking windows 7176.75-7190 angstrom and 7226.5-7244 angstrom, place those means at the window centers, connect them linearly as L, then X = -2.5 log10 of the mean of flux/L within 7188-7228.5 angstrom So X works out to 0.01 mag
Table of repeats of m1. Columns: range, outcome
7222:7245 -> 42.7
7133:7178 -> 43.5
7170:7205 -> 41.3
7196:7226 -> 41.6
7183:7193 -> 40.8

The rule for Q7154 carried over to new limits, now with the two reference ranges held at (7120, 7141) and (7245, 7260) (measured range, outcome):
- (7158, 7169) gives 1.0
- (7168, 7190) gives 1.7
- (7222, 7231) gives 0.4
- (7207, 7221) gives 0.5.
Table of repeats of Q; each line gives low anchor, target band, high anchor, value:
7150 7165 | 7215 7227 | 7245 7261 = 0.00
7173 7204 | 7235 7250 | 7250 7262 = -0.01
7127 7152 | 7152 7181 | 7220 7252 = 0.09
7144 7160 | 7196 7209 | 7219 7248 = 0.04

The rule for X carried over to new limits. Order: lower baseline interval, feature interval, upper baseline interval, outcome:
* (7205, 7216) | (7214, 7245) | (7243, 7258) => -0.029 mag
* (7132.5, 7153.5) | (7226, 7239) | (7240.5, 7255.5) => -0.005 mag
